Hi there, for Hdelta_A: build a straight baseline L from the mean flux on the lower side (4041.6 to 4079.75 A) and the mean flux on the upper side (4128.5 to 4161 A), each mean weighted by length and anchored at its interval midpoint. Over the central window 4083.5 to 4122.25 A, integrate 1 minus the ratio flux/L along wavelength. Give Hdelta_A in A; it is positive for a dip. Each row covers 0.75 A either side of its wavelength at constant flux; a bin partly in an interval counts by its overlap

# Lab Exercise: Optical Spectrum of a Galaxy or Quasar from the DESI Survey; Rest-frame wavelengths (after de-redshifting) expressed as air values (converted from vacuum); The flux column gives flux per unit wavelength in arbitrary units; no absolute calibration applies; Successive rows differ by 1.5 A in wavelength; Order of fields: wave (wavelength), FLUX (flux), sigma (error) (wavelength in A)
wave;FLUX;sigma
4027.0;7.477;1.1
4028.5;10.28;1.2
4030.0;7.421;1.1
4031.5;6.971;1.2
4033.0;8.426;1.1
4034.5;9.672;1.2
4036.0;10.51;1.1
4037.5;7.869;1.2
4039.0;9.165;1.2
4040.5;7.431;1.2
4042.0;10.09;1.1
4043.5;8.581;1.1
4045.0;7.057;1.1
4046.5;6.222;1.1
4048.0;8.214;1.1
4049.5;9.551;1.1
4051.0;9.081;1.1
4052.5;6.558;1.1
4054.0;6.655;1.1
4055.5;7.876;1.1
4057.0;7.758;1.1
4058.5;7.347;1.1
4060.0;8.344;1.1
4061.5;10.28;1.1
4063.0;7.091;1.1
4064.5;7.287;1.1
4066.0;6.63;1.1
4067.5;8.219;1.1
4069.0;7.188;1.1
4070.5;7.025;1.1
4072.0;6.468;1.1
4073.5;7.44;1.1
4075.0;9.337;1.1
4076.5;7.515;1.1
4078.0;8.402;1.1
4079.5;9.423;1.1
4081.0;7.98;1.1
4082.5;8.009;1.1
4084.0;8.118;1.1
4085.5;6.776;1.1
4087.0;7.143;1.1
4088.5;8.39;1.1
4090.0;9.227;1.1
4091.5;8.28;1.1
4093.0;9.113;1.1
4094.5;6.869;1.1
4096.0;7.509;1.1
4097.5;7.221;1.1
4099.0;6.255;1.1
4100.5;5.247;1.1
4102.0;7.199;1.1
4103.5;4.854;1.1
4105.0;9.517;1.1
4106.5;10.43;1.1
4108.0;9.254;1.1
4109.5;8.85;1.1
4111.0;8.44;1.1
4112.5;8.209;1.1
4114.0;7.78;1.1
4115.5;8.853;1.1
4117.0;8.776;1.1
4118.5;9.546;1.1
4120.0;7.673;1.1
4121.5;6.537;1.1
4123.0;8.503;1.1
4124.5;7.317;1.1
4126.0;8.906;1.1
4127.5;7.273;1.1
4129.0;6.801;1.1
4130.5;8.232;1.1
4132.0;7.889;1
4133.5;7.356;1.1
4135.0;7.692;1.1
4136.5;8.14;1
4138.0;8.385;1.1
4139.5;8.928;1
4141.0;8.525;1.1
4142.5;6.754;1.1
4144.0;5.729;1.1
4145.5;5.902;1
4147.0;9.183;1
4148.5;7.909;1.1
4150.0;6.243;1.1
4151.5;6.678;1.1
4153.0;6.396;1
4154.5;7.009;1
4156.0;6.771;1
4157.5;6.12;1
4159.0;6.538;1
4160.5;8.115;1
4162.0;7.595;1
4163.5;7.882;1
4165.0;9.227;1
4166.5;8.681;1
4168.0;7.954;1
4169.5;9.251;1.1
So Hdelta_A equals -1.68 A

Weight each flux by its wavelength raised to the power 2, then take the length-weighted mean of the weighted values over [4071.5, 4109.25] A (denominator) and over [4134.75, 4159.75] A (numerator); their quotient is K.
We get 0.94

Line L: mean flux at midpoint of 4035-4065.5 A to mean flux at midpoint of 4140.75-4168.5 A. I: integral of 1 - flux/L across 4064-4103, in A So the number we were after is 1.3 A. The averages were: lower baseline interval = 8.15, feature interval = 7.61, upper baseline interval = 7.3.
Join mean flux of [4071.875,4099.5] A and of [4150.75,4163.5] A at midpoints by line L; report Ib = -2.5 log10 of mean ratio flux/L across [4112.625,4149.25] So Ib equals -0.08 mag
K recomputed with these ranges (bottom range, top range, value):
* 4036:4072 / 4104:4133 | 1.08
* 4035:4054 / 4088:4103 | 0.92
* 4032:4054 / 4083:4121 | 0.98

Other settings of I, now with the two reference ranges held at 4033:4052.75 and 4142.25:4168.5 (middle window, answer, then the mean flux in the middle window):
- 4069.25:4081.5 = 0.3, 7.92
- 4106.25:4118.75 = -1.7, 8.82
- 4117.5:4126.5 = -0.5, 8.08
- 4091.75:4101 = 0.9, 7.15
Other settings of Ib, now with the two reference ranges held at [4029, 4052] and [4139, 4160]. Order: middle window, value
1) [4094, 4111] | 0.002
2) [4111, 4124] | -0.109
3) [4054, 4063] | 0.014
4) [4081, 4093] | -0.032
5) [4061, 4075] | 0.071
